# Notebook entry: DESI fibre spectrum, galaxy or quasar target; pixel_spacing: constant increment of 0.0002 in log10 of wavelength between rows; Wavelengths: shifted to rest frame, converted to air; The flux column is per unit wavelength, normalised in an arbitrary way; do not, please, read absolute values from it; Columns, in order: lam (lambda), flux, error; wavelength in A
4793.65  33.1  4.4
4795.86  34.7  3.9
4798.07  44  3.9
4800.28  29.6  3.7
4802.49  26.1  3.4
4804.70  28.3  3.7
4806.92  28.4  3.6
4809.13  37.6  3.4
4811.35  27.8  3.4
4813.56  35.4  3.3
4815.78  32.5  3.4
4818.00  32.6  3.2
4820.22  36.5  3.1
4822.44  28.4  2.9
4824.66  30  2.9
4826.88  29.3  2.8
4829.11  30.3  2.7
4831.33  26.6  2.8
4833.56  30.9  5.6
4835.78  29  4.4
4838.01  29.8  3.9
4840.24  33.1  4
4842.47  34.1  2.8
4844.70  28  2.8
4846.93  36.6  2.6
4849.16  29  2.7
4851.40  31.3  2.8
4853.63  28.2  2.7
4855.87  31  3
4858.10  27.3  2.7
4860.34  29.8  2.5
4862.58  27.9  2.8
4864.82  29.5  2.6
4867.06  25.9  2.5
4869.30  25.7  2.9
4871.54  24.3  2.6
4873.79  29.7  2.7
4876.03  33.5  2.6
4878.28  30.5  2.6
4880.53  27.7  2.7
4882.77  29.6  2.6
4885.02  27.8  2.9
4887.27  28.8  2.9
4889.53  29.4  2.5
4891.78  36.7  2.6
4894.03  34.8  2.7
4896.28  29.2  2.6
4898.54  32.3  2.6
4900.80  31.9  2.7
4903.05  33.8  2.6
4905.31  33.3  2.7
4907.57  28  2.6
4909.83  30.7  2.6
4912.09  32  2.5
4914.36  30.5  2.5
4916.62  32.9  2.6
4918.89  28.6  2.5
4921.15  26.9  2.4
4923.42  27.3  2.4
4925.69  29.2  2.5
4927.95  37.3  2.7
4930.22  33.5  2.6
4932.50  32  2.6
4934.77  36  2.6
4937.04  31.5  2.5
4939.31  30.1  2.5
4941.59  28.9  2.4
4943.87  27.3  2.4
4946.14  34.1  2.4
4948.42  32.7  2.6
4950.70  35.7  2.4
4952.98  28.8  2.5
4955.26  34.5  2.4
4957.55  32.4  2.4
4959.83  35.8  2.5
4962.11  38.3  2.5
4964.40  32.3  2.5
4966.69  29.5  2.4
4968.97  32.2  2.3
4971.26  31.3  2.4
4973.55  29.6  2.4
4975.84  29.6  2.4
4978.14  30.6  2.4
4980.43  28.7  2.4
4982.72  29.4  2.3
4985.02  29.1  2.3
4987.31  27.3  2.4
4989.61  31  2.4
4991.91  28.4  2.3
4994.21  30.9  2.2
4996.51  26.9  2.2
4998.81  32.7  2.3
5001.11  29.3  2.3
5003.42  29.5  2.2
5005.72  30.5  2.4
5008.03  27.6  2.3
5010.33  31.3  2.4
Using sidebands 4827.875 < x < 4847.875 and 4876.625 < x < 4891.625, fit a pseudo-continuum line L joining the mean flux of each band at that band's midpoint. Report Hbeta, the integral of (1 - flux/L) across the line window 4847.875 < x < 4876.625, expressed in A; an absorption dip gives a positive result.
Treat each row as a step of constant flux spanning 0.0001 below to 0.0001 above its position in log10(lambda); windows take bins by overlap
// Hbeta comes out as 1.5 A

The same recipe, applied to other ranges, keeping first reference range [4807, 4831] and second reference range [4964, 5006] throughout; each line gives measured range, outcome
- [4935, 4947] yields -0.1 A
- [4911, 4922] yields 0.1 A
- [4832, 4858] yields 0.5 A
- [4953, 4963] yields -1.4 A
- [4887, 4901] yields -0.5 A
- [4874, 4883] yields 0.2 A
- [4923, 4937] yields -1.0 A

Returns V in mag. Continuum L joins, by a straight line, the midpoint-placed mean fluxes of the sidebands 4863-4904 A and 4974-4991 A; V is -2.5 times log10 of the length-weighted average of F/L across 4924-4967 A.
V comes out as -0.10 mag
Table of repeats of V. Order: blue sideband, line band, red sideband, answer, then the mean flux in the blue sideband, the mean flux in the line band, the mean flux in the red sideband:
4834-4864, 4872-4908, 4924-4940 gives 0.02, 30.4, 31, 32.7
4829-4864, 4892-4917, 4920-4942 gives -0.03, 30.2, 31.9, 31.4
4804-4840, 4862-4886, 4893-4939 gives 0.10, 30.9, 28.4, 31.6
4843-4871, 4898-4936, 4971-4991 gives -0.08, 29.2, 31.5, 29.5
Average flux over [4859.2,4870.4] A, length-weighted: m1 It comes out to 27.8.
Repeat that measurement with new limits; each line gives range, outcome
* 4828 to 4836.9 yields 29.2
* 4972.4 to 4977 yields 29.6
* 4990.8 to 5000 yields 29.7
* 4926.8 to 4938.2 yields 34.1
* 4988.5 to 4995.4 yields 30.1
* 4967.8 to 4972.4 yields 31.8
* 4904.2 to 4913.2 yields 31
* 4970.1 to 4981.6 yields 30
